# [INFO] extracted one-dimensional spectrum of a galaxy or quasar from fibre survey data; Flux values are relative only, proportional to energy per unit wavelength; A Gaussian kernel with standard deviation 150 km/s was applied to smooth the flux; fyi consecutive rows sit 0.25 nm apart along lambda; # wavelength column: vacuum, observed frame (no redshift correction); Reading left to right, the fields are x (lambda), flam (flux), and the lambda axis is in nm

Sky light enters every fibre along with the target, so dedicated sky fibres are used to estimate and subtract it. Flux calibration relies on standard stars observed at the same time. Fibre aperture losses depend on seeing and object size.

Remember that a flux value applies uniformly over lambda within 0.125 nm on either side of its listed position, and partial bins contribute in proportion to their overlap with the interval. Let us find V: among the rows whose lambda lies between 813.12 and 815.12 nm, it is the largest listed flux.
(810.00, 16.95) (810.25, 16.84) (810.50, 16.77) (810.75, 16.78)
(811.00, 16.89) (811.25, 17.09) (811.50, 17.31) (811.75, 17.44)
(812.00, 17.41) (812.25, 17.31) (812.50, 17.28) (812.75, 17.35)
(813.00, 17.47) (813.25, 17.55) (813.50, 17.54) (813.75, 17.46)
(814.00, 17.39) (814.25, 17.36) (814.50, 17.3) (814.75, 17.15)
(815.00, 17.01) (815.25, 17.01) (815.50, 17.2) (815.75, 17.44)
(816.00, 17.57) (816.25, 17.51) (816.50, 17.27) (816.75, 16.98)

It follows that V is 17.55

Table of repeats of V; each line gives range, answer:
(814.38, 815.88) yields 17.44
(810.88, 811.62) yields 17.31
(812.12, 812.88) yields 17.35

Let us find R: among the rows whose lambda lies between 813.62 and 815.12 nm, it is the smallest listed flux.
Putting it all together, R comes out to 17.01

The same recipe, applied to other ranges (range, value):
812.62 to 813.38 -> 17.35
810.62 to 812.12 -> 16.78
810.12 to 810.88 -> 16.77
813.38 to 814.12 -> 17.39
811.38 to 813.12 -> 17.28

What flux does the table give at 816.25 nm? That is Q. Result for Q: 17.51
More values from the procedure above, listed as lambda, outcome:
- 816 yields 17.57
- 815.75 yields 17.44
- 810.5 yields 16.77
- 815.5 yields 17.2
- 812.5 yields 17.28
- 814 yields 17.39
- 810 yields 16.95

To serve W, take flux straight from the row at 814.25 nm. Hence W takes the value 17.36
